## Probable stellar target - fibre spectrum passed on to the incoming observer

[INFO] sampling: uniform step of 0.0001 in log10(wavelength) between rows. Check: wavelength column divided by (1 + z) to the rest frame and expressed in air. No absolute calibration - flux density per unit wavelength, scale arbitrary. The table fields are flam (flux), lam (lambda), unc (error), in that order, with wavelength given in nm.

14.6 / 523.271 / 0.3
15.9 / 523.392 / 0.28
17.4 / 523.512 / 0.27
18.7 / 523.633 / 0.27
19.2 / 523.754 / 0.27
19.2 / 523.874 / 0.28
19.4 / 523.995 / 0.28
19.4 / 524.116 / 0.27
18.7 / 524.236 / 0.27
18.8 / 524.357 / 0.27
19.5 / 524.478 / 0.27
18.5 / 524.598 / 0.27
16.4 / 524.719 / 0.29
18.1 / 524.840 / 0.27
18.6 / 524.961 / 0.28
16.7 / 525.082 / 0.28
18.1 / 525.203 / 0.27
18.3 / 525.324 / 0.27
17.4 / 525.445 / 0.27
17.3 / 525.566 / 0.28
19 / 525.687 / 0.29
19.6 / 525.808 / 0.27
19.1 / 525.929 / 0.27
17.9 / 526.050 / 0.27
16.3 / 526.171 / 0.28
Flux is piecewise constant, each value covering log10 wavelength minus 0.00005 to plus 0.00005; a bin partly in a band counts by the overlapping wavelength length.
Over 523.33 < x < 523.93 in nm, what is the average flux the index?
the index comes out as 18.1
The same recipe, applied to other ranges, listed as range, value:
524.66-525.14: 17.4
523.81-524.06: 19.3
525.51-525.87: 18.7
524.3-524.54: 19.2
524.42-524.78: 18.1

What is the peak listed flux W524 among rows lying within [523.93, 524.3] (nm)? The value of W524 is 19.4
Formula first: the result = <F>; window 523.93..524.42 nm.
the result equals 19.1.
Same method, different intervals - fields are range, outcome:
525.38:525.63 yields 17.4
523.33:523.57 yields 16.6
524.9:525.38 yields 17.9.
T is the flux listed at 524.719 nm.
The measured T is 16.4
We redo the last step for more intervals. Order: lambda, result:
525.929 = 19.1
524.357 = 18.8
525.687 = 19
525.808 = 19.6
